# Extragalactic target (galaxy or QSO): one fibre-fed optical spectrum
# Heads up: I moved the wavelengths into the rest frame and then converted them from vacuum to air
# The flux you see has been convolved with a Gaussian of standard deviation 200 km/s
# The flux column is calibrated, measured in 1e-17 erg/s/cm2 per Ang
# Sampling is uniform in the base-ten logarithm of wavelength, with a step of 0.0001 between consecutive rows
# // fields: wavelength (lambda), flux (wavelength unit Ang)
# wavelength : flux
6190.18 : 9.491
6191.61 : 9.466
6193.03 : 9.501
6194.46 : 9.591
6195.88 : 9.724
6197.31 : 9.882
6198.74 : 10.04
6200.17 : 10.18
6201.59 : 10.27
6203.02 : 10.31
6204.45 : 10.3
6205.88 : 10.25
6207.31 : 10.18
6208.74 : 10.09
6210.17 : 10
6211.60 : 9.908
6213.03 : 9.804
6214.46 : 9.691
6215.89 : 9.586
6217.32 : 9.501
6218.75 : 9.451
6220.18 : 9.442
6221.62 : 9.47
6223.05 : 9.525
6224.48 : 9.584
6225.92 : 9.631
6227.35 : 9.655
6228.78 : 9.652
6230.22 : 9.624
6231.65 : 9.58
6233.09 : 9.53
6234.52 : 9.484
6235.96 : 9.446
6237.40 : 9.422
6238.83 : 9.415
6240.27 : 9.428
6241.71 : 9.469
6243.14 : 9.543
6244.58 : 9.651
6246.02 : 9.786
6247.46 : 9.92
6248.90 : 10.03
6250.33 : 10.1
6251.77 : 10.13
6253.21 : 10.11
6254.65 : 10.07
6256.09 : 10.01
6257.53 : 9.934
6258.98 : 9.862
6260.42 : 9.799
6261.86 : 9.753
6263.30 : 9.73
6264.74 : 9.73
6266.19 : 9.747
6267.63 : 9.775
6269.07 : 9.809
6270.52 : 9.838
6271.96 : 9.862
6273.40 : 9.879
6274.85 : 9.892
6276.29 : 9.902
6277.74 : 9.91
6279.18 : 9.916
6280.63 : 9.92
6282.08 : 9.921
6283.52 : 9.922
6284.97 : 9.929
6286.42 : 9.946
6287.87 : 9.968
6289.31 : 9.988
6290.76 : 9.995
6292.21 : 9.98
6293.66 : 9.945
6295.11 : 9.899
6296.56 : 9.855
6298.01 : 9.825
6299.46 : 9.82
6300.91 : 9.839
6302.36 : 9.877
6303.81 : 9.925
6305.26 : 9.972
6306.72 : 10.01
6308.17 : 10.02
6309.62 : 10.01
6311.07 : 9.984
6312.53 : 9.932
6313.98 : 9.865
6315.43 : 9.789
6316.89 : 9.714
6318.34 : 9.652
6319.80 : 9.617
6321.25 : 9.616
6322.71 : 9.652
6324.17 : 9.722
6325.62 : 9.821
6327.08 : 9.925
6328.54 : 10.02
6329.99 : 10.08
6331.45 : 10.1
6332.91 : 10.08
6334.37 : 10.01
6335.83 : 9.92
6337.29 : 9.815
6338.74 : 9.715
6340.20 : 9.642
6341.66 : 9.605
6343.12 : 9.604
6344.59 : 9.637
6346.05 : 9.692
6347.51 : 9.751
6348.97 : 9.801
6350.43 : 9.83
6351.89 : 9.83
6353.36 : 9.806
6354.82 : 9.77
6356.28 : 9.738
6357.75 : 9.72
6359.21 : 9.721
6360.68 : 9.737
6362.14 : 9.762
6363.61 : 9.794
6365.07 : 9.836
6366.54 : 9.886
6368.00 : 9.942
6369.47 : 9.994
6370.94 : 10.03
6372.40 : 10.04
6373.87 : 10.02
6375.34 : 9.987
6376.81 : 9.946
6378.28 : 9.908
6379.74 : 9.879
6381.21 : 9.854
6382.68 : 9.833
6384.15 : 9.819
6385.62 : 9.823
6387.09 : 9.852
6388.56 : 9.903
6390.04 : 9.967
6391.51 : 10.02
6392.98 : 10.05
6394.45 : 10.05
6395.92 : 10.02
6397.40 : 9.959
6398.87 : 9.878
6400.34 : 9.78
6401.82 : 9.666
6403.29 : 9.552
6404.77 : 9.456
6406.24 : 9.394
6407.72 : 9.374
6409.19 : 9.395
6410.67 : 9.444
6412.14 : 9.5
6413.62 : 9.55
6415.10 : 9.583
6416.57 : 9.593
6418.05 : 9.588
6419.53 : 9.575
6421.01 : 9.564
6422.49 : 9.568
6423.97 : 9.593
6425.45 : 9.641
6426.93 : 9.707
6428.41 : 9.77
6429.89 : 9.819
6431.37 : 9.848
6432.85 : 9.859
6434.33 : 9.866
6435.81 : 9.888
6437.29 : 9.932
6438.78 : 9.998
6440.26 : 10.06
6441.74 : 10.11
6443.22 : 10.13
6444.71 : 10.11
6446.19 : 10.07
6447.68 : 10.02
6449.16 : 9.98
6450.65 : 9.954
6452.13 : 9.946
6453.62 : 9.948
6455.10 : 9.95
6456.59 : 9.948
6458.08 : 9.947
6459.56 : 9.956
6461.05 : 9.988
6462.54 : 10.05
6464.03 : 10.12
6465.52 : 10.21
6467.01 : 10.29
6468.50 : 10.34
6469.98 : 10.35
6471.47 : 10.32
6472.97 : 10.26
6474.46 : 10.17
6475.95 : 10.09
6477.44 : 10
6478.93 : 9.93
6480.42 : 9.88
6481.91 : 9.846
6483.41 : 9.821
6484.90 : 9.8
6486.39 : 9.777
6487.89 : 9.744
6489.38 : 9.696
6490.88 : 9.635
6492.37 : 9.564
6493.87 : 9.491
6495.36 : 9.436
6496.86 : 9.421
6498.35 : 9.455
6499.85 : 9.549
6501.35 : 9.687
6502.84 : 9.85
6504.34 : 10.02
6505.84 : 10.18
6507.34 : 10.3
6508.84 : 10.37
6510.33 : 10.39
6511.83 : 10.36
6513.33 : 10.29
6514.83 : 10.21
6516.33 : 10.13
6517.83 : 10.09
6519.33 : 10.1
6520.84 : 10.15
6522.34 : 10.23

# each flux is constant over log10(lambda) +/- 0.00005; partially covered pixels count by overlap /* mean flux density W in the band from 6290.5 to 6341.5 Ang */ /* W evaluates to 9.87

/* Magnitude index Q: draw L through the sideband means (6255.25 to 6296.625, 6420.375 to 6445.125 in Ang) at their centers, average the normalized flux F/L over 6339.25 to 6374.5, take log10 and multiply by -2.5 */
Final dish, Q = 0.01 mag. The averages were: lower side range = 9.88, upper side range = 9.85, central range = 9.8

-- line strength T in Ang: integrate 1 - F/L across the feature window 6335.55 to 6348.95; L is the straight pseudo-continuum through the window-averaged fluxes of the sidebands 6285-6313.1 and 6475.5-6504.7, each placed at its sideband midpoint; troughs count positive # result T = 0.2 Ang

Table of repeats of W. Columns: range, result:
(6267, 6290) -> 9.9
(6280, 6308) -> 9.92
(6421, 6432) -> 9.69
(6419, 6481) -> 9.97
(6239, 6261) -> 9.84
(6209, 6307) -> 9.79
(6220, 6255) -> 9.67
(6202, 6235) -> 9.76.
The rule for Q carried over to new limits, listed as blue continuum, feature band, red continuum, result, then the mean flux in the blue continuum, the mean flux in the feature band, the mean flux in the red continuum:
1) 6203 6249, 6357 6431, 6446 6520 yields 0.01 mag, 9.69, 9.77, 9.98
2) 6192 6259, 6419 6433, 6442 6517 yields 0.03 mag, 9.78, 9.69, 9.98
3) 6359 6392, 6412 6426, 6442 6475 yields 0.05 mag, 9.89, 9.57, 10.1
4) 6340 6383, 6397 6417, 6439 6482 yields 0.04 mag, 9.82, 9.58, 10.1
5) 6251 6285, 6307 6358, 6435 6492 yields 0.01 mag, 9.89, 9.82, 10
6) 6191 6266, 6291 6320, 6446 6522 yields 0.00 mag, 9.77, 9.88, 9.98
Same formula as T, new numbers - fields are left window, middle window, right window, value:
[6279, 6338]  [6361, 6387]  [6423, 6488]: 0.1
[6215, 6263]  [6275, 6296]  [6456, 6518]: -0.4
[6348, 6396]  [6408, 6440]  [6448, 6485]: 0.9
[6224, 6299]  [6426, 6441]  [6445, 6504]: 0.0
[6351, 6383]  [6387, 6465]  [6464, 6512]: 0.6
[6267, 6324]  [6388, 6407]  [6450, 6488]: 0.3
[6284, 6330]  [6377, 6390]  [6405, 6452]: -0.1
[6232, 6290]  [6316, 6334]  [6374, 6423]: -0.1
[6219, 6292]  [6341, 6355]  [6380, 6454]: 0.1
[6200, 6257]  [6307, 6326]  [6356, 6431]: -0.1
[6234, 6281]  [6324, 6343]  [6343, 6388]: -0.1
